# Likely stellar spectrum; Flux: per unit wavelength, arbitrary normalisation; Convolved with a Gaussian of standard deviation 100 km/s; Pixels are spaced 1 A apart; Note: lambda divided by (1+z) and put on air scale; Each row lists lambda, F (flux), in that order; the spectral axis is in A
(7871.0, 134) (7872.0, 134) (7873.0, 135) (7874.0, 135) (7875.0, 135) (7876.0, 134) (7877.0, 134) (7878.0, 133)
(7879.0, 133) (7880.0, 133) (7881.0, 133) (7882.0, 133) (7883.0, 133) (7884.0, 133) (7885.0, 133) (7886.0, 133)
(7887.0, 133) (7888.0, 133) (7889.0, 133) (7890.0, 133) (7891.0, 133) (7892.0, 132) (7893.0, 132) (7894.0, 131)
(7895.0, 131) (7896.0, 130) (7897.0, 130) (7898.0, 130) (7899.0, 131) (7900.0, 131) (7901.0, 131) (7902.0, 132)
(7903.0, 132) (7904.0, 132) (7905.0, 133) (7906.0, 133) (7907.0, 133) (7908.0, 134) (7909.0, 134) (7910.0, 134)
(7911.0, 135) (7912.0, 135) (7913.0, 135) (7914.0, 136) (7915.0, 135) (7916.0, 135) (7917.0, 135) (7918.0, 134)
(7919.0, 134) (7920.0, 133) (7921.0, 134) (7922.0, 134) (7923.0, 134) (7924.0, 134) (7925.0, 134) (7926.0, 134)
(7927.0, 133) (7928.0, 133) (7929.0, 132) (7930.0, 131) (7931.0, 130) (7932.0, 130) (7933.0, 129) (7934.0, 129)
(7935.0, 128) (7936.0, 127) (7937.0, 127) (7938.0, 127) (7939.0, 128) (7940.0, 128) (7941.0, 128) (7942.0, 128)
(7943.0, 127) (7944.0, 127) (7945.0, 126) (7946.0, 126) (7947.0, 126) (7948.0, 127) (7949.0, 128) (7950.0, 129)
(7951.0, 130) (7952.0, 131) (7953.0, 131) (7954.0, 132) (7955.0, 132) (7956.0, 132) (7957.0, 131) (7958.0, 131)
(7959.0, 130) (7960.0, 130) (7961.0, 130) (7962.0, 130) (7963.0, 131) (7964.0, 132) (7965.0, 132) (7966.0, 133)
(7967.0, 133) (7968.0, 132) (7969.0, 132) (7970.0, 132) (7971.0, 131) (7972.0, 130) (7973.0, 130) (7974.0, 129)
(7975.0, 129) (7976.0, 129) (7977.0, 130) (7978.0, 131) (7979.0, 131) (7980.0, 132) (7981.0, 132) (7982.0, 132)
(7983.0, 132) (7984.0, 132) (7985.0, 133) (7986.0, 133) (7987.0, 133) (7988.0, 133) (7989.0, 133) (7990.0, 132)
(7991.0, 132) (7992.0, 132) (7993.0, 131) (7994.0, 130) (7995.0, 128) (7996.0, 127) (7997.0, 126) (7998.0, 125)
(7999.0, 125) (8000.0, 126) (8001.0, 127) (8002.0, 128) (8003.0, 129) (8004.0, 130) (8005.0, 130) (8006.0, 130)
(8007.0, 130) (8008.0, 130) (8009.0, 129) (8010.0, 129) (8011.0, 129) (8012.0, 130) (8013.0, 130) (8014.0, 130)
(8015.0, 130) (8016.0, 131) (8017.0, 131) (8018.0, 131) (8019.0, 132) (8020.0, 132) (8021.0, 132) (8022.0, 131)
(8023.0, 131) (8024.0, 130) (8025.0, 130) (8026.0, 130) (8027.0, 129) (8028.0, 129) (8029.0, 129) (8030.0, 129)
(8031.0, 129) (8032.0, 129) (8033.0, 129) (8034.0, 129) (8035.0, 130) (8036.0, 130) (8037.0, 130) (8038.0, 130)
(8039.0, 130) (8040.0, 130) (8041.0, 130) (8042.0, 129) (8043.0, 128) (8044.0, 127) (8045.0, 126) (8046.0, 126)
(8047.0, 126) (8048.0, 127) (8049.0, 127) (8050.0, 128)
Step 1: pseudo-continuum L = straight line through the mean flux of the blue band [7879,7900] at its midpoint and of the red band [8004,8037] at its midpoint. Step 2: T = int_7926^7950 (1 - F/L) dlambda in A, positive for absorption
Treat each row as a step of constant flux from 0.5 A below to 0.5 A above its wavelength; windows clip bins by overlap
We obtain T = 0.5 A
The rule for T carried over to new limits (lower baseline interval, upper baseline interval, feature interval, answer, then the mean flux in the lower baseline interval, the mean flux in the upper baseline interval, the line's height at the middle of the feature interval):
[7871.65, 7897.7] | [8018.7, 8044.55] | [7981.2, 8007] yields 0.1 A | 133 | 130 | 131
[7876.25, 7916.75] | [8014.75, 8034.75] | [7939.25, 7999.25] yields 0.5 A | 133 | 130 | 131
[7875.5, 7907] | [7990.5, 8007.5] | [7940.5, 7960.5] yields 0.2 A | 132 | 129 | 130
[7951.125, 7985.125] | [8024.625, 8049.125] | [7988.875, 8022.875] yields 0.1 A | 131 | 129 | 130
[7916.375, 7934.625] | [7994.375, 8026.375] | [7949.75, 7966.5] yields 0.0 A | 133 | 129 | 131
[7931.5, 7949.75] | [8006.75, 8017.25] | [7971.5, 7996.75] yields -0.4 A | 128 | 130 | 129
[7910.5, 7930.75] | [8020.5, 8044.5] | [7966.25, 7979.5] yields 0.1 A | 134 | 130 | 132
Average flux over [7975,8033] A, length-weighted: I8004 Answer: 130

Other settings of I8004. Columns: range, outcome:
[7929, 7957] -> 129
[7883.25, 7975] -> 131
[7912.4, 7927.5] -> 134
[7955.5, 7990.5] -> 131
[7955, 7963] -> 131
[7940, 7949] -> 127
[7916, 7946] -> 131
